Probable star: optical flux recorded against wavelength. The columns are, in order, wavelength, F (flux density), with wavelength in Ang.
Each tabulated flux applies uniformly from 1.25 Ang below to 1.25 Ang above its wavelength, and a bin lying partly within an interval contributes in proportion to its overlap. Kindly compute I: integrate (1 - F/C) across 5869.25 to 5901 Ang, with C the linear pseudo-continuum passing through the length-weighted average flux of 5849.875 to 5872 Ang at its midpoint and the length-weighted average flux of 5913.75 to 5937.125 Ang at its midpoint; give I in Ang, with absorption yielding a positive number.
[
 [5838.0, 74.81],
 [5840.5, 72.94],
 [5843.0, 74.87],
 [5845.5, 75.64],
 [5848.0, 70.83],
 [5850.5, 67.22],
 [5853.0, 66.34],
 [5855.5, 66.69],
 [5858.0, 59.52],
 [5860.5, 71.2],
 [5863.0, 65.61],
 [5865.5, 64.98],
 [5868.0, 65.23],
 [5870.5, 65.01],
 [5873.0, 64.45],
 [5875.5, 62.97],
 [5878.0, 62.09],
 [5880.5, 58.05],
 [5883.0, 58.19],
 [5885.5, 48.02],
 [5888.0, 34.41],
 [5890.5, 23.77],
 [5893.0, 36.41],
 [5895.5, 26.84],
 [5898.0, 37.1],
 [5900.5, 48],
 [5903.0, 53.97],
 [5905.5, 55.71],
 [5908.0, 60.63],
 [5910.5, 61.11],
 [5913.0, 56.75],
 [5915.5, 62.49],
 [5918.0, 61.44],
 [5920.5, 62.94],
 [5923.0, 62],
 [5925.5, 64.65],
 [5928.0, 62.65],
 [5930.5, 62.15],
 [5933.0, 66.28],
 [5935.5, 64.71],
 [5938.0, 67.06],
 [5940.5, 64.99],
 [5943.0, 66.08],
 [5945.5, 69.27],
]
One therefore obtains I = 8.2 Ang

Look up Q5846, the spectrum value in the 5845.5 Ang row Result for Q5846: 75.64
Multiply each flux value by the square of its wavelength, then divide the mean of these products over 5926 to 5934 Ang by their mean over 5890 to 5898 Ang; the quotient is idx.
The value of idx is 2.10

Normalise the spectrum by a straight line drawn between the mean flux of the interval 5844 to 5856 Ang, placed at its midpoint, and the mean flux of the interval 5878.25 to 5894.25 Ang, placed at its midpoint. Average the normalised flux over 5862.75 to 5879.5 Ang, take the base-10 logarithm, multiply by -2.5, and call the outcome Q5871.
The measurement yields -0.17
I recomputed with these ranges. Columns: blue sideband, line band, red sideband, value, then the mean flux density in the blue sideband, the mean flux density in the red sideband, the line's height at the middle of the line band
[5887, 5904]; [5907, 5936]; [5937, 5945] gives -4.8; 37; 66.3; 53.8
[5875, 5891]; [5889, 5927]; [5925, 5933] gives 4.2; 50.2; 63.5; 57.4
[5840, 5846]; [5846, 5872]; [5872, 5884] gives 0.7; 74.5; 61.1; 68.4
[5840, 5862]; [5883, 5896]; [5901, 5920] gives 5.4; 69.3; 58.6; 62.4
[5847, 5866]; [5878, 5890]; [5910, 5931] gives 2.8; 66.6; 61.8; 64.5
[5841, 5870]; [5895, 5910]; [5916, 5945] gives 3.8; 68.1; 64.2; 65.6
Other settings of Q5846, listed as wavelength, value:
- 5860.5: 71.2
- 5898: 37.1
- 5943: 66.08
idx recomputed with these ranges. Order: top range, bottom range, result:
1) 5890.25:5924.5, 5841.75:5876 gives 0.78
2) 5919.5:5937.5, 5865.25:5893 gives 1.20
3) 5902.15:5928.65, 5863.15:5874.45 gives 0.95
